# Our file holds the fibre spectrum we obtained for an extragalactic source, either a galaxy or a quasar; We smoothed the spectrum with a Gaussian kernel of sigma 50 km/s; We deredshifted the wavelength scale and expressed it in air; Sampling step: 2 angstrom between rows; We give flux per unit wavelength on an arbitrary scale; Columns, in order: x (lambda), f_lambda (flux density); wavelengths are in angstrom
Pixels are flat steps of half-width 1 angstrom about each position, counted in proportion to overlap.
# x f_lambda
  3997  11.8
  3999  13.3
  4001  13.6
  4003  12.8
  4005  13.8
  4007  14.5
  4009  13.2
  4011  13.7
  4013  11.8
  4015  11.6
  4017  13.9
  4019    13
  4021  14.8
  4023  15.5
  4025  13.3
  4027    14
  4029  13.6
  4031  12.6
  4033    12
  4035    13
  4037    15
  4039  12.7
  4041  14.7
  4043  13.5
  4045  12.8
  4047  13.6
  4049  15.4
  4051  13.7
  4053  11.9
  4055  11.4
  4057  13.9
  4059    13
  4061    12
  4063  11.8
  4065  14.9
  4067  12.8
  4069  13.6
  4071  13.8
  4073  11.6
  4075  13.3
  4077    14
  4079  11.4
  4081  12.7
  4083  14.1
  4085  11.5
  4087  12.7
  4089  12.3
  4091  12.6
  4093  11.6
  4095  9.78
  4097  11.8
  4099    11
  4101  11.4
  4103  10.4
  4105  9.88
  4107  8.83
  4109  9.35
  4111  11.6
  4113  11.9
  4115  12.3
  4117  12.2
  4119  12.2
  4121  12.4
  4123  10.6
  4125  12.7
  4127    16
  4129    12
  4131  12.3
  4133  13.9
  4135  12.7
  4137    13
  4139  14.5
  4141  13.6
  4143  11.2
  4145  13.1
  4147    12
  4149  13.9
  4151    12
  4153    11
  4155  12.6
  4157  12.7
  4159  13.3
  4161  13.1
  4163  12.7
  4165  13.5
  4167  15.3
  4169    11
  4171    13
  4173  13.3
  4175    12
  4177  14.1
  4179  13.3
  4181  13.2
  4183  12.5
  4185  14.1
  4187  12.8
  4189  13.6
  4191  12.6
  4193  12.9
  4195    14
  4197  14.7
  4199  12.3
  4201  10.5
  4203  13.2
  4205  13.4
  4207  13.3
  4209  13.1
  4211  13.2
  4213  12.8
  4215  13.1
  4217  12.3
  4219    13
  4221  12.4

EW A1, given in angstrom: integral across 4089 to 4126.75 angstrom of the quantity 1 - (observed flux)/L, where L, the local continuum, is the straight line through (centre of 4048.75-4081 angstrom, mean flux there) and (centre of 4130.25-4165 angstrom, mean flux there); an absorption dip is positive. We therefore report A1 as 4.4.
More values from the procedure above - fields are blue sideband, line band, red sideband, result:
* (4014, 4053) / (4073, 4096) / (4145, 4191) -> 1.7 angstrom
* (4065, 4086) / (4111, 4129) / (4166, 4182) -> 0.8 angstrom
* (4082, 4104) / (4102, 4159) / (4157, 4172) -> 1.2 angstrom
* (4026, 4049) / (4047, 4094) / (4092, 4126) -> -1.8 angstrom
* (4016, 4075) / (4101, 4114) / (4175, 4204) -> 2.8 angstrom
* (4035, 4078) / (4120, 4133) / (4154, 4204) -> 0.4 angstrom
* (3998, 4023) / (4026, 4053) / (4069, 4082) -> -0.7 angstrom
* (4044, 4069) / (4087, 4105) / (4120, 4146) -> 2.3 angstrom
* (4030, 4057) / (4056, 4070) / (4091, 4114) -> -0.8 angstrom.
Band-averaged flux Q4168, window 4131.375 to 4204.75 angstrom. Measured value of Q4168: 13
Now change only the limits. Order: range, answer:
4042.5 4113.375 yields 12.3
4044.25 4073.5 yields 13.1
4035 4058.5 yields 13.5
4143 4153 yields 12.4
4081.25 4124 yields 11.5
